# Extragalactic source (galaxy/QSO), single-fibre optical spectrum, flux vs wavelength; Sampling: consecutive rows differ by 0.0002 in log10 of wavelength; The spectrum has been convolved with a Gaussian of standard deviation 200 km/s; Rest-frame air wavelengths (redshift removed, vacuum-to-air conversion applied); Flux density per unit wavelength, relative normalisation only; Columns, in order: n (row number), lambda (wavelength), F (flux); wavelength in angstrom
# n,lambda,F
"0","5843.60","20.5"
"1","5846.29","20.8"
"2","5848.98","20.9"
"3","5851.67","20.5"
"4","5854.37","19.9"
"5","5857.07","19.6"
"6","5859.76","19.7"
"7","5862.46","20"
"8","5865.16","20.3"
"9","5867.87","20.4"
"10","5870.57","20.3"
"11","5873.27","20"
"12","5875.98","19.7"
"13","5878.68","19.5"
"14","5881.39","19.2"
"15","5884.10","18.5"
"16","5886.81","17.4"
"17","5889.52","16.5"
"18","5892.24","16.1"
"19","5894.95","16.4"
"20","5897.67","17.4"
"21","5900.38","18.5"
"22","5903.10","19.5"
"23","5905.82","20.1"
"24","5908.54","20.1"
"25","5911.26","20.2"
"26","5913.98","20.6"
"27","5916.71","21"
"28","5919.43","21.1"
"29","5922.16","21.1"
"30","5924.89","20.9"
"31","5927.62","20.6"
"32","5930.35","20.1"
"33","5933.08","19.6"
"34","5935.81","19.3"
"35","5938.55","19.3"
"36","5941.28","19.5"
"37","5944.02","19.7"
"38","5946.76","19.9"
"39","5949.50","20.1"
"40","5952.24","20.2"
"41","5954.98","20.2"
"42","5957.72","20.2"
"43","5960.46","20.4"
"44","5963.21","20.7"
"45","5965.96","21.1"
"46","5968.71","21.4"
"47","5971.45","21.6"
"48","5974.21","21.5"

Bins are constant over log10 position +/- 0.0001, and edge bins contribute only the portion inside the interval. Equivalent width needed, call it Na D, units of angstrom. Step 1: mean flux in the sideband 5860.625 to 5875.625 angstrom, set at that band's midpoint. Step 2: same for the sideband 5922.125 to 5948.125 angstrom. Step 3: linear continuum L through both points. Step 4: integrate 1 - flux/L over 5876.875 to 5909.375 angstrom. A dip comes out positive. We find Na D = 2.93 angstrom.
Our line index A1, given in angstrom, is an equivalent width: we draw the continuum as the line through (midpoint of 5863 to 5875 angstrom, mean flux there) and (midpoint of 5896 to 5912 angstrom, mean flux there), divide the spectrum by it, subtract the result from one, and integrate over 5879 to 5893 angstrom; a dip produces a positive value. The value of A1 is 1.4 angstrom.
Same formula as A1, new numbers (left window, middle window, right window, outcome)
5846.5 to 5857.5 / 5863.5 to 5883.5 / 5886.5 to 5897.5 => -1.7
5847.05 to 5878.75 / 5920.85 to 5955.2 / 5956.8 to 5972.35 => 1.1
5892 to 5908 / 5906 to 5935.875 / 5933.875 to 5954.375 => -2.4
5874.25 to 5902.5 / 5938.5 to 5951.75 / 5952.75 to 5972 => 0.2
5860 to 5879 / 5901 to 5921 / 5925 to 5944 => -0.4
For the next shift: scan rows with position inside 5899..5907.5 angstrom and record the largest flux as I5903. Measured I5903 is 20.1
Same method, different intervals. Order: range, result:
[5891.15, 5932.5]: 21.1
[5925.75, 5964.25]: 20.7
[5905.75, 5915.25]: 20.6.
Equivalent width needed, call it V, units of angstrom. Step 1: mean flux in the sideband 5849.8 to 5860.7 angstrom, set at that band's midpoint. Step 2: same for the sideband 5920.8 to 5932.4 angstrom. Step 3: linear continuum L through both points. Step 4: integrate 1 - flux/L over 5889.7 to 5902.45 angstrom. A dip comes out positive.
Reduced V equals 2.0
